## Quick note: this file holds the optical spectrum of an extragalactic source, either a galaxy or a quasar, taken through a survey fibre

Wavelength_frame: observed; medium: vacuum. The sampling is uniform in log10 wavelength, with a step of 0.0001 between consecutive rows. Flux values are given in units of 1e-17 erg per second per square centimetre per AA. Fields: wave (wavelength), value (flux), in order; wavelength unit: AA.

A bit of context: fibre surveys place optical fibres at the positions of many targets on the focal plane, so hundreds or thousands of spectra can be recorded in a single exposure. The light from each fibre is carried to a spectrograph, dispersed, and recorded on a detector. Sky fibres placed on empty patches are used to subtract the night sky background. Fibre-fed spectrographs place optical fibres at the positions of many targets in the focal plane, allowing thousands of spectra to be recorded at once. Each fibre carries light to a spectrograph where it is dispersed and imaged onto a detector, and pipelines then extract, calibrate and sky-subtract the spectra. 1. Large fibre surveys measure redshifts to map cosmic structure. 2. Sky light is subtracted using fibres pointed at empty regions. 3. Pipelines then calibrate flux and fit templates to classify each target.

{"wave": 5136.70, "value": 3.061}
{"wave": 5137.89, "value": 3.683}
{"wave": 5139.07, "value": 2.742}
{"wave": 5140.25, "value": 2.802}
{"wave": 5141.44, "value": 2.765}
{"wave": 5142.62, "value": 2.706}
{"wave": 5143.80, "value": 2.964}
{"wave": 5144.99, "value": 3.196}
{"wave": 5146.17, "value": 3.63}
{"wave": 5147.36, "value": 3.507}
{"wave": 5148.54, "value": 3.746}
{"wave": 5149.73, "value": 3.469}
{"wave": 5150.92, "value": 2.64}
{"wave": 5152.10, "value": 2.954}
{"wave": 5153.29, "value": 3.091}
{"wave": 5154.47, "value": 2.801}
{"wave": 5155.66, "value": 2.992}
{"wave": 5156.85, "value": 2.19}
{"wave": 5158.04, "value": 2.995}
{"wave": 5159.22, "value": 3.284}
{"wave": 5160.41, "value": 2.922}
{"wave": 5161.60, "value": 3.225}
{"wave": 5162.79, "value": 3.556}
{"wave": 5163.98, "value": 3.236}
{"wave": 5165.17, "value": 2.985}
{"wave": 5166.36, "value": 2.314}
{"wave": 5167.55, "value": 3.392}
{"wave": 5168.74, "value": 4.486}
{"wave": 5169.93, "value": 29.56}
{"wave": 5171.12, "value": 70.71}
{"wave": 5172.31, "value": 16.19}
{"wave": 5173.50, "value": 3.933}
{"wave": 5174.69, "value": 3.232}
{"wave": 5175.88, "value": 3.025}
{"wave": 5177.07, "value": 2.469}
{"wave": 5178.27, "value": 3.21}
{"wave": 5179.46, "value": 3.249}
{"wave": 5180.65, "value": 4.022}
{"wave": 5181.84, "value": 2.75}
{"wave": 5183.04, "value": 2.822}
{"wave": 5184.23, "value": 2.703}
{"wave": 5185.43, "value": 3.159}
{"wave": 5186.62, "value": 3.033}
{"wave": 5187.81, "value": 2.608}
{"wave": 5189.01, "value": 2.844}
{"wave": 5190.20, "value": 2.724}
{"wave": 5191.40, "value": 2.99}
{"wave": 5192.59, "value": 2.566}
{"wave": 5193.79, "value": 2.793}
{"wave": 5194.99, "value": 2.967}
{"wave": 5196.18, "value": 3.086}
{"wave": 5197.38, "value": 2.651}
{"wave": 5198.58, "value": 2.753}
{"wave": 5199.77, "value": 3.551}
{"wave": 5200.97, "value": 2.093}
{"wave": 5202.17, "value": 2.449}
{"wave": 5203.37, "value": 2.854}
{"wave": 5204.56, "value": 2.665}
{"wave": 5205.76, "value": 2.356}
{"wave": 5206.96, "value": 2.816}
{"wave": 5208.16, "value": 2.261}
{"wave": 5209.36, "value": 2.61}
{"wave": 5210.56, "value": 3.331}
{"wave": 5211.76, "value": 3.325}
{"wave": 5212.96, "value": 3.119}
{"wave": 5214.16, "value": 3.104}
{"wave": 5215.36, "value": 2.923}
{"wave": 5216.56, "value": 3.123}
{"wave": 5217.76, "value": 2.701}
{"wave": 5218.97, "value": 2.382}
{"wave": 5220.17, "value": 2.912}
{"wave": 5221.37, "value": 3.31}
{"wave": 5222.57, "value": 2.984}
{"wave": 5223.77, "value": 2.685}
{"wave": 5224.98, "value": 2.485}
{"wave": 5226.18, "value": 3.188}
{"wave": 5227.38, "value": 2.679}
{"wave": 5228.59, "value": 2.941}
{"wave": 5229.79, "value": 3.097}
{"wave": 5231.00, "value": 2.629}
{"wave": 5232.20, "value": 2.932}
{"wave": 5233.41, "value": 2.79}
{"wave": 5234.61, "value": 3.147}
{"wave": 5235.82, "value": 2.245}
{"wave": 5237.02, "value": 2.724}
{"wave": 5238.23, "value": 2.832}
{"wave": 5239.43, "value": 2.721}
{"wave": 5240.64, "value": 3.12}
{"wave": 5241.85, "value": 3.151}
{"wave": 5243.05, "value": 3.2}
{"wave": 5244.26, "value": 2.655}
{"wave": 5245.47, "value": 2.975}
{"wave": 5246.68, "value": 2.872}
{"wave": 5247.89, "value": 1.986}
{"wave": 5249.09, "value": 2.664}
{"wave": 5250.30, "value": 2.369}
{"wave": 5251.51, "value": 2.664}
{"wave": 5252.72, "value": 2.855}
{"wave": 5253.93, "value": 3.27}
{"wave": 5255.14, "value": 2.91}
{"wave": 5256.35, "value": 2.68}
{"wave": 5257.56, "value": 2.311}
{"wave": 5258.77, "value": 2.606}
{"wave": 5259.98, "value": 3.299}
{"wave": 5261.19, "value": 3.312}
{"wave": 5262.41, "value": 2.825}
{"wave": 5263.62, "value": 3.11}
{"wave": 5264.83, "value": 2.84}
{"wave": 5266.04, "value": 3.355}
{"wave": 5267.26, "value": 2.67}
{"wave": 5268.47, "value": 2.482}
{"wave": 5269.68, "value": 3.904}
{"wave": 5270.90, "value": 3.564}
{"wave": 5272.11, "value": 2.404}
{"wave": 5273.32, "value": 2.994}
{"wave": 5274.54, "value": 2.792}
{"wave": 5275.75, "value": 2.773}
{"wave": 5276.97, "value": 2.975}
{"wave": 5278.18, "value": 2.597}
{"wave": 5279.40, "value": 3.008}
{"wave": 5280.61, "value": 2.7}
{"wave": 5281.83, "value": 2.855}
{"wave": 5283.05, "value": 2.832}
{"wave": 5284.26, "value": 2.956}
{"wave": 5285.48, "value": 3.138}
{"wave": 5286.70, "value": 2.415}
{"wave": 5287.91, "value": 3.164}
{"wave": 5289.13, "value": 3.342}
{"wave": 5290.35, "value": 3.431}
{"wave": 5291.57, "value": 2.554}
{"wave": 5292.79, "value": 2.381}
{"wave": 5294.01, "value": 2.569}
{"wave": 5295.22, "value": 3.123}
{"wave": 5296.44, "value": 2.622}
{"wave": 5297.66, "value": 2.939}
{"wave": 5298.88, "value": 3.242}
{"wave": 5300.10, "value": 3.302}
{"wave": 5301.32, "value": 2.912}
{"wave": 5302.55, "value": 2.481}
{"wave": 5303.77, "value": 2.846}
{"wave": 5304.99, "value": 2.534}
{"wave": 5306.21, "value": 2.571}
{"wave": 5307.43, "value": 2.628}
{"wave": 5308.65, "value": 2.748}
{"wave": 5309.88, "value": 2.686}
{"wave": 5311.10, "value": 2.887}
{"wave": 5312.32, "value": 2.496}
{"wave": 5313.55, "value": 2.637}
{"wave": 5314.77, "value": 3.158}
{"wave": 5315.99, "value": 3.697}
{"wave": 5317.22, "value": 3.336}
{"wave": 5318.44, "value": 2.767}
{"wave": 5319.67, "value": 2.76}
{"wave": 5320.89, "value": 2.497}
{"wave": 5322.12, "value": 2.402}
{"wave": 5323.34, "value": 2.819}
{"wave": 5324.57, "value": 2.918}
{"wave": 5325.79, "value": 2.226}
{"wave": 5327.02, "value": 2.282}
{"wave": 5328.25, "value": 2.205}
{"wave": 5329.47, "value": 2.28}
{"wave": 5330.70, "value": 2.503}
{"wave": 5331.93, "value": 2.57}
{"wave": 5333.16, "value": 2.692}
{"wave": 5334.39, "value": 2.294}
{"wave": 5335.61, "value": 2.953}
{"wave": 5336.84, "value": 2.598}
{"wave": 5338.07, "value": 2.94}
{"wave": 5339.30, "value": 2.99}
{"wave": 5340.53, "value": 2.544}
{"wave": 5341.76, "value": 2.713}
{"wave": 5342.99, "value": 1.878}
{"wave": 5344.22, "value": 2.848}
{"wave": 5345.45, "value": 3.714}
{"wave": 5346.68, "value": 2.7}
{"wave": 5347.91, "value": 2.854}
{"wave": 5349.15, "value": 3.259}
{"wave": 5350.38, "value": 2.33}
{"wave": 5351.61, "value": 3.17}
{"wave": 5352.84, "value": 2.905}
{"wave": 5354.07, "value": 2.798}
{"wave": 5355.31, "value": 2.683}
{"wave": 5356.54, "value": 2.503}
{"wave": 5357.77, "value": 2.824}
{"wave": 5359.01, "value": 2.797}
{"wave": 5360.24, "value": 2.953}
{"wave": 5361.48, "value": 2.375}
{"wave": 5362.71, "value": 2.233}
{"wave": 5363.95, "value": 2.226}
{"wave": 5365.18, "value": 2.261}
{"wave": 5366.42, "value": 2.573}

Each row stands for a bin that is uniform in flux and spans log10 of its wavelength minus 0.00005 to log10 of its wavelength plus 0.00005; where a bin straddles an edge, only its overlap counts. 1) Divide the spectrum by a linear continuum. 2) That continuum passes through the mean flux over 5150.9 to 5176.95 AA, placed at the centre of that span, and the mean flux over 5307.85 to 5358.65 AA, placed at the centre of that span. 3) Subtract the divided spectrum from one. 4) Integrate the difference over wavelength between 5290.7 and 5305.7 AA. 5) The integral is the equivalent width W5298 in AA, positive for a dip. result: 4.00 AA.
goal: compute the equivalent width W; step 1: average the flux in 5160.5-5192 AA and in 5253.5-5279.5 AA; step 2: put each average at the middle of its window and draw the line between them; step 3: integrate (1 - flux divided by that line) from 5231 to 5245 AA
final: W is 4.6 AA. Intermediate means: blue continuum 7.17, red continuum 2.94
